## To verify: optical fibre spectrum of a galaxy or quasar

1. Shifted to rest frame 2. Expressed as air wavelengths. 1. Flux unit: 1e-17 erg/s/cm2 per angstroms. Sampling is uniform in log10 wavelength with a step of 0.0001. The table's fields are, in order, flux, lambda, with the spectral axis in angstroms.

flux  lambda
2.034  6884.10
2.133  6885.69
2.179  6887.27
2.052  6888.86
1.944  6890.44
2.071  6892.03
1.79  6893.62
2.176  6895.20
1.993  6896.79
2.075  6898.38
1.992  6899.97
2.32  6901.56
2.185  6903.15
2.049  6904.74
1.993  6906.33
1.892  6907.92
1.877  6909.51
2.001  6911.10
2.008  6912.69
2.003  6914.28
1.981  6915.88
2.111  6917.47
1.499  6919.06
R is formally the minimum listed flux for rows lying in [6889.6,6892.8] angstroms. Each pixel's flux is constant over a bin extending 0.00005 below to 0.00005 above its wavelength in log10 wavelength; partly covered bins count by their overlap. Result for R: 1.944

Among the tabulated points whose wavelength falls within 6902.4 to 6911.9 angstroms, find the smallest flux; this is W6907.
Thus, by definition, 1.877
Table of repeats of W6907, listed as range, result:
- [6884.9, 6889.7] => 2.052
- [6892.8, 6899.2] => 1.79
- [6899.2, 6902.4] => 1.992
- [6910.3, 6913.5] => 2.001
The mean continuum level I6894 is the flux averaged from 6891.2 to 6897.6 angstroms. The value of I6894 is 2.01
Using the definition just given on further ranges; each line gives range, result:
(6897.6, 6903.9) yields 2.14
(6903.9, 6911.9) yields 1.96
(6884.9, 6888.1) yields 2.16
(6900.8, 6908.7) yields 2.09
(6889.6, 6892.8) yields 2.01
